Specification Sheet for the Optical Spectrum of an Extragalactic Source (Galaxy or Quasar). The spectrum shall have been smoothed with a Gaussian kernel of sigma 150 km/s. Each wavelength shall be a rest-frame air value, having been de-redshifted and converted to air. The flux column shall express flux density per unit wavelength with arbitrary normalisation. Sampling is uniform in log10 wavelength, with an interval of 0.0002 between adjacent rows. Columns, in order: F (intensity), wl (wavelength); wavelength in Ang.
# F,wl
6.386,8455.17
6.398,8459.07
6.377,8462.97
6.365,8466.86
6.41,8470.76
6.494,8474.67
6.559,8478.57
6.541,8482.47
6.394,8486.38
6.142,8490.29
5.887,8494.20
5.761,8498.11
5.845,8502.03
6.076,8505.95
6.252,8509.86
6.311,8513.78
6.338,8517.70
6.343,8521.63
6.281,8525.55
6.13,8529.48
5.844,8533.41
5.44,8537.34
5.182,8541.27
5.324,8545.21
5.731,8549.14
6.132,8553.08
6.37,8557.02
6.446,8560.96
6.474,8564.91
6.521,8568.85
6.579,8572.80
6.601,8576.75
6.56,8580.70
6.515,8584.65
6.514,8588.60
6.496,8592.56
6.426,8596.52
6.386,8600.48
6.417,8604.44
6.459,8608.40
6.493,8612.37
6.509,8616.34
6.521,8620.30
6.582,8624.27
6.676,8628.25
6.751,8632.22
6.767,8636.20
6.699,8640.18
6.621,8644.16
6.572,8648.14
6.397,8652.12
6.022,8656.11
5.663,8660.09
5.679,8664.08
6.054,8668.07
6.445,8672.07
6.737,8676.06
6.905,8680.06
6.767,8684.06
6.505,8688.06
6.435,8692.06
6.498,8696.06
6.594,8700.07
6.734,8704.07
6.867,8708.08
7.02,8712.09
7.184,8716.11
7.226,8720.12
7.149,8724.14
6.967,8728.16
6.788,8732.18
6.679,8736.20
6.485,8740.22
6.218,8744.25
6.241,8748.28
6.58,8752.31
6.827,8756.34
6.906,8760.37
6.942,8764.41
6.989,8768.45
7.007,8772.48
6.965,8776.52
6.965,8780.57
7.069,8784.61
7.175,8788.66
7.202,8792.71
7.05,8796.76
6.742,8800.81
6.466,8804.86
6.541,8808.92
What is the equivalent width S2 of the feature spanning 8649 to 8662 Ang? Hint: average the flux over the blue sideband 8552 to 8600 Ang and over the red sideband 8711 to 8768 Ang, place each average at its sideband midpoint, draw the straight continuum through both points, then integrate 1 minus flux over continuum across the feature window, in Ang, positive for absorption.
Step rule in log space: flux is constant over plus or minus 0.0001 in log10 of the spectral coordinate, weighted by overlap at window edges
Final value 1.1 Ang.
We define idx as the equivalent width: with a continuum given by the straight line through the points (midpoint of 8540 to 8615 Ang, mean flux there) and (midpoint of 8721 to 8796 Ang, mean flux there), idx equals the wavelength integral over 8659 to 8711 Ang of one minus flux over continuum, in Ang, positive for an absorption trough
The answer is 1.2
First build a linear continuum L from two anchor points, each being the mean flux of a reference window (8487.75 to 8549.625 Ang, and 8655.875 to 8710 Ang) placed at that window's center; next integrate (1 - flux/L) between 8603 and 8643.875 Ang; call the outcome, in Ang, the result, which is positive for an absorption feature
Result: -2.2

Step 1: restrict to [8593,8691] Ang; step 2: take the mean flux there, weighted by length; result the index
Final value 6.46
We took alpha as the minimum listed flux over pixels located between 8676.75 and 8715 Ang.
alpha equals 6.435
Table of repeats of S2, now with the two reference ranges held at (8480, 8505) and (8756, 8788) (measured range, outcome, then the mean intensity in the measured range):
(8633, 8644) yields -0.3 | 6.71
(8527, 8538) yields 0.6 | 5.87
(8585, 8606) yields -0.1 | 6.45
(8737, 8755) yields 1.2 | 6.42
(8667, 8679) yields 0.3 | 6.47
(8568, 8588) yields -0.6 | 6.56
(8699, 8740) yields -0.6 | 6.91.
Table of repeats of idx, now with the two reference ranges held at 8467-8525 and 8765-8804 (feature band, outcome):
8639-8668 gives 1.94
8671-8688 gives 0.05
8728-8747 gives 0.82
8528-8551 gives 2.75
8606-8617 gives 0.11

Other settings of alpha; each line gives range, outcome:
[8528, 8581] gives 5.182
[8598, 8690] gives 5.663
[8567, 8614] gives 6.386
